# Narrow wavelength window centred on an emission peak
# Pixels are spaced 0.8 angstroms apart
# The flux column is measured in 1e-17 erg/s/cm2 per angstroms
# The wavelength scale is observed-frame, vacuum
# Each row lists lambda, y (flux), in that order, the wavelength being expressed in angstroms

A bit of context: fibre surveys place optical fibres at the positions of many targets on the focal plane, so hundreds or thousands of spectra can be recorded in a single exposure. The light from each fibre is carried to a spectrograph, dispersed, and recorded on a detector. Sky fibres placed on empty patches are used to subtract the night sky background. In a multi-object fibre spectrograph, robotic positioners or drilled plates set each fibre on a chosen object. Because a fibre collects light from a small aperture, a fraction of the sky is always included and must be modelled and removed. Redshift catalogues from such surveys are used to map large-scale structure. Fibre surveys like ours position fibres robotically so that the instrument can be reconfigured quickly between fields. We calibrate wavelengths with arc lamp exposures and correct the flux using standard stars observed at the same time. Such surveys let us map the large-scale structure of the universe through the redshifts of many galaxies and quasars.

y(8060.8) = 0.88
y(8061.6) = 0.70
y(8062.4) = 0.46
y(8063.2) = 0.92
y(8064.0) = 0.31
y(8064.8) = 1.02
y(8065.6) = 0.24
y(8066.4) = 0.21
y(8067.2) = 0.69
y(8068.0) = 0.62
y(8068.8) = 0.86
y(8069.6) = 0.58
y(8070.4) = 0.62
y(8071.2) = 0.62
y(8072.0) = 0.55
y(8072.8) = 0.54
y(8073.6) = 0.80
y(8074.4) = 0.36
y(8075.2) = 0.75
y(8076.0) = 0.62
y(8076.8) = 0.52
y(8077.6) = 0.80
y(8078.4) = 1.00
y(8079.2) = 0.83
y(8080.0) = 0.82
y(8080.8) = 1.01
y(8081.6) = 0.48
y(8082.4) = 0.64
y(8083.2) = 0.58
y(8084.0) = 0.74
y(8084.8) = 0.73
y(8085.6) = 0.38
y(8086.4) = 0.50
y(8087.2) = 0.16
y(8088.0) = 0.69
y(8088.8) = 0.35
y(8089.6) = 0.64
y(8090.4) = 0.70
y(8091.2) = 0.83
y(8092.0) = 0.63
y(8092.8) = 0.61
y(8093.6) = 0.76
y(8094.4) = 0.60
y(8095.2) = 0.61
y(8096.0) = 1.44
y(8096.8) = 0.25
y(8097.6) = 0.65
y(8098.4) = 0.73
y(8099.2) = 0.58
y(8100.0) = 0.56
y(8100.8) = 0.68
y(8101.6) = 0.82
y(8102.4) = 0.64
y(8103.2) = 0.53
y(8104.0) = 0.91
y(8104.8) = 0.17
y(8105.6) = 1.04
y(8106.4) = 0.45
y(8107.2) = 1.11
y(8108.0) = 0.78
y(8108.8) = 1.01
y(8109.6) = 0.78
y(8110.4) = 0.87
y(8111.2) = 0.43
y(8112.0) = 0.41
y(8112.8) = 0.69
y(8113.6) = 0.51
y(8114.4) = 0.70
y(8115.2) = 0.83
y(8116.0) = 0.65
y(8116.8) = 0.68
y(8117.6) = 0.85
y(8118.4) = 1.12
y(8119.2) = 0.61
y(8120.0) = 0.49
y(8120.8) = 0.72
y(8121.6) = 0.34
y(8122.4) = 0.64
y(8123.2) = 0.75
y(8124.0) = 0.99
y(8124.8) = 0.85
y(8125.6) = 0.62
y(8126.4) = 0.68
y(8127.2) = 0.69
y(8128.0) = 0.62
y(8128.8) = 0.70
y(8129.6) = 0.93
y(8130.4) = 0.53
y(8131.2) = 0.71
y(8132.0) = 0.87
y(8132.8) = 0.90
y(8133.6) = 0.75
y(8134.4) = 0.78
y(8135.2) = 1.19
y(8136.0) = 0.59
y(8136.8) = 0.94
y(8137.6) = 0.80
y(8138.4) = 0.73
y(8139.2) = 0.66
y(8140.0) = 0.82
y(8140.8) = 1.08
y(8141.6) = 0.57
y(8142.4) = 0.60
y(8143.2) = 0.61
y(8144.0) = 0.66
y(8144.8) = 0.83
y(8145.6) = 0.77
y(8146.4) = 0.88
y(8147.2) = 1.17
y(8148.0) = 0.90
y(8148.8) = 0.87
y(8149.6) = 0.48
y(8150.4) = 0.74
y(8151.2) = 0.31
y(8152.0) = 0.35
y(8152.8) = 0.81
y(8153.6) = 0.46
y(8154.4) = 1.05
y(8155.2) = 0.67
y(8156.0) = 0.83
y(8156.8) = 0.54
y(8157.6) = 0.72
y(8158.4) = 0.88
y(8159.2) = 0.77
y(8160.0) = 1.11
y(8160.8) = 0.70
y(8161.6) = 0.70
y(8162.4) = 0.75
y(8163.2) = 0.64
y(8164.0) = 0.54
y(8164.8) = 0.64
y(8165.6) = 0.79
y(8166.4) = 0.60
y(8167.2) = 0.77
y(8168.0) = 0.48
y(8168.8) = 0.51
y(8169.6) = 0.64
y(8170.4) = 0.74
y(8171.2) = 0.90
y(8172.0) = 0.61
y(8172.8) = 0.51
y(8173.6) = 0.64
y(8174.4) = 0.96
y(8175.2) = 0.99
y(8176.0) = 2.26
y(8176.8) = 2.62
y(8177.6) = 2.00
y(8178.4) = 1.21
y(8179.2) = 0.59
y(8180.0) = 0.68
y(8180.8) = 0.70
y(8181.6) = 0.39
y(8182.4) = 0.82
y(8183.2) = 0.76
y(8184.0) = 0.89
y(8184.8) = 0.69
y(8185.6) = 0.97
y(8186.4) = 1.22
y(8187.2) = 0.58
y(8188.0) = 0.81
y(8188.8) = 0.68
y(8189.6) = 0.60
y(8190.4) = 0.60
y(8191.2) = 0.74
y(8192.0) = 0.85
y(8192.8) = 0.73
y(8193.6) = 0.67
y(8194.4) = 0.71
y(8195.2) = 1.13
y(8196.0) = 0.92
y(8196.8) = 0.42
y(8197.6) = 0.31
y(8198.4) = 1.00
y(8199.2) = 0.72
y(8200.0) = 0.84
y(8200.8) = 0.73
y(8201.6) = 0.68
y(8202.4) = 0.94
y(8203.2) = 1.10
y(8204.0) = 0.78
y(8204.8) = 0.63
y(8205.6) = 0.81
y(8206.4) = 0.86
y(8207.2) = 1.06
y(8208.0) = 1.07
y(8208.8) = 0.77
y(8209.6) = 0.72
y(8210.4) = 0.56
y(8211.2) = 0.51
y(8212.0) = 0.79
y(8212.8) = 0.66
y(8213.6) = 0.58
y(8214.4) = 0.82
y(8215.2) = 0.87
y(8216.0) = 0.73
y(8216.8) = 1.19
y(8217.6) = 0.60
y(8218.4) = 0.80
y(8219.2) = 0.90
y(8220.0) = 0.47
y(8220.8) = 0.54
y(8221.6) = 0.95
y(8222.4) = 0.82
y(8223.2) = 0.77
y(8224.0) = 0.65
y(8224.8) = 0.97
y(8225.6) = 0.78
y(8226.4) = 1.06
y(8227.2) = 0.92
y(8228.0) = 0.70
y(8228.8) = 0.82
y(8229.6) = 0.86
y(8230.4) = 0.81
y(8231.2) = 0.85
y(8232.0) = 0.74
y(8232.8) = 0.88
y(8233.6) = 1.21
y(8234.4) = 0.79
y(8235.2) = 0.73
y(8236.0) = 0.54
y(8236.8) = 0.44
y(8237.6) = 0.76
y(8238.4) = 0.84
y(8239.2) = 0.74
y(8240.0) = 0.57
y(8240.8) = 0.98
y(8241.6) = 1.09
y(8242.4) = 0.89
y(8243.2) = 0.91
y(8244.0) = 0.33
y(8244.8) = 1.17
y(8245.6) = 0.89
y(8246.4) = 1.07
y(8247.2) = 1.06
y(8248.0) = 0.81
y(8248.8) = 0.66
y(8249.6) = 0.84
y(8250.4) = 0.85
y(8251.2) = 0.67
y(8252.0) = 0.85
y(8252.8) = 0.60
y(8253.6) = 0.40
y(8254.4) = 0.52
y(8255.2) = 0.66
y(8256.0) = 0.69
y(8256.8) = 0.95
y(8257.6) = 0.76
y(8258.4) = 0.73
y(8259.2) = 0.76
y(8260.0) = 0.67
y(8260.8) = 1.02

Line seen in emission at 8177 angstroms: H-alpha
